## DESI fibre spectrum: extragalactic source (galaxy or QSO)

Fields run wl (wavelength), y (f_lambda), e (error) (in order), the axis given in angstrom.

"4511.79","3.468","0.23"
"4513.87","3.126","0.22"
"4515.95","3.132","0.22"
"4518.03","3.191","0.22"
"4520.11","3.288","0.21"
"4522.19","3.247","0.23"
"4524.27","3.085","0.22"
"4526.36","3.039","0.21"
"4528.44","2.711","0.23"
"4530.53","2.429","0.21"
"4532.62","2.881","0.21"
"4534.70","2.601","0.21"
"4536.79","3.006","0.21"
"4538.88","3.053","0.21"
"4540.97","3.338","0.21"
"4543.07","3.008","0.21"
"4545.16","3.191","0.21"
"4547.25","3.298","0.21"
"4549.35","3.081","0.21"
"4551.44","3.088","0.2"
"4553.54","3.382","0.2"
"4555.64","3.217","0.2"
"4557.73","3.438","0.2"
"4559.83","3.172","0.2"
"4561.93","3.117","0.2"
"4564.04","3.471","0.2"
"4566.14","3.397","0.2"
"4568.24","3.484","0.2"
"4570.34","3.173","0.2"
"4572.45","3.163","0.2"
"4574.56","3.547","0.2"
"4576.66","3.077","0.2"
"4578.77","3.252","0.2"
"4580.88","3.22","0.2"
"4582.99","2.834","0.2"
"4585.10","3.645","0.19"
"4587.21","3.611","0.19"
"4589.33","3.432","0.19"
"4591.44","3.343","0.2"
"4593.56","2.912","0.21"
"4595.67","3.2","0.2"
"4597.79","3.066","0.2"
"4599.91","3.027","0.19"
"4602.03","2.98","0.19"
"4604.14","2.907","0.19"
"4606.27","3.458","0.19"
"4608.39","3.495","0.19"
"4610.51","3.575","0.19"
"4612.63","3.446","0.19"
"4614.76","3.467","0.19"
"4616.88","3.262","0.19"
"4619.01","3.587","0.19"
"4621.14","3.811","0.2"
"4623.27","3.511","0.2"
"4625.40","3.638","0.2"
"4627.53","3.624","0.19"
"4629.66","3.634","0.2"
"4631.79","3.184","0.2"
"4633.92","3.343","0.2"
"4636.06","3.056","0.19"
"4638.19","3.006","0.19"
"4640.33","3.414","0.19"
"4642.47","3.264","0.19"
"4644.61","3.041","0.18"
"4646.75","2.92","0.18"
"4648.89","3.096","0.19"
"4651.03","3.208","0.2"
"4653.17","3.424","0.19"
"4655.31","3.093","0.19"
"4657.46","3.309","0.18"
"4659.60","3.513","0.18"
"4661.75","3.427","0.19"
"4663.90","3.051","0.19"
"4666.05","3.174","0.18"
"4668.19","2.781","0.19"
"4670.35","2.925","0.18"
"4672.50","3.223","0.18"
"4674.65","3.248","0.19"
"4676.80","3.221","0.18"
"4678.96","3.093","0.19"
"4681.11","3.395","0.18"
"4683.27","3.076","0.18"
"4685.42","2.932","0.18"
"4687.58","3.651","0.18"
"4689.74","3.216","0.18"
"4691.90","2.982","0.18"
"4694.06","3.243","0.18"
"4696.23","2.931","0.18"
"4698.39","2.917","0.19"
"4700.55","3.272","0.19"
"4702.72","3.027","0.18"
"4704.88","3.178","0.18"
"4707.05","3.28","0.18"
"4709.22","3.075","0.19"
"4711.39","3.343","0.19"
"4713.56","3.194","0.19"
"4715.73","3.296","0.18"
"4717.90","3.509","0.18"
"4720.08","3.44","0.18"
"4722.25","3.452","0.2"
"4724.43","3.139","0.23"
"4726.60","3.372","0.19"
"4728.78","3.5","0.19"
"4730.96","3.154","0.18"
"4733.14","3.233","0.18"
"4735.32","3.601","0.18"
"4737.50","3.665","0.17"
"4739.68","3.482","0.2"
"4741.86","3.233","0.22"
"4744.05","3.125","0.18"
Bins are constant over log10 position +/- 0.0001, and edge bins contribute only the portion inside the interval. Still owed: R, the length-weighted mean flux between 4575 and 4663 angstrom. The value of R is 3.3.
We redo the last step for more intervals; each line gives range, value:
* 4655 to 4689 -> 3.2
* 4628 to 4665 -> 3.24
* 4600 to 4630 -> 3.44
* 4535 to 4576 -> 3.23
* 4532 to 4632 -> 3.28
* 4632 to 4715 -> 3.17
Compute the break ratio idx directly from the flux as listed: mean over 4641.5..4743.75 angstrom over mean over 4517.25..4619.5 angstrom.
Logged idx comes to 1.0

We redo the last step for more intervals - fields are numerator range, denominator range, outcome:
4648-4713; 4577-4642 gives 0.95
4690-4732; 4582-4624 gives 0.97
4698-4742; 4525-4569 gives 1.06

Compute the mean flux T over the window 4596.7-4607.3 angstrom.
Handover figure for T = 3.09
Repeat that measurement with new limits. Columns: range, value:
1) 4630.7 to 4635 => 3.27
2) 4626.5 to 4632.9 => 3.48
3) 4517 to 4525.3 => 3.21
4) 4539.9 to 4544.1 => 3.17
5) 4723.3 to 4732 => 3.29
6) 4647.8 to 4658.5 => 3.23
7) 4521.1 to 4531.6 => 2.9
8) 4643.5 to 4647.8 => 2.98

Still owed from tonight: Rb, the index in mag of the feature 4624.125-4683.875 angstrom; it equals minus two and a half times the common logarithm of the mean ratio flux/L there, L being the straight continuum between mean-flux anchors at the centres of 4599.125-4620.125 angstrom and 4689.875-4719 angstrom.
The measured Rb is 0.008 mag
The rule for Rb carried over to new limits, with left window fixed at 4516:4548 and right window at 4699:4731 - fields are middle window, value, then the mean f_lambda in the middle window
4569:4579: -0.06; 3.25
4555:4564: -0.07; 3.26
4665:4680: 0.04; 3.1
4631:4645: -0.01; 3.19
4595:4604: 0.03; 3.05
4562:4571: -0.10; 3.36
